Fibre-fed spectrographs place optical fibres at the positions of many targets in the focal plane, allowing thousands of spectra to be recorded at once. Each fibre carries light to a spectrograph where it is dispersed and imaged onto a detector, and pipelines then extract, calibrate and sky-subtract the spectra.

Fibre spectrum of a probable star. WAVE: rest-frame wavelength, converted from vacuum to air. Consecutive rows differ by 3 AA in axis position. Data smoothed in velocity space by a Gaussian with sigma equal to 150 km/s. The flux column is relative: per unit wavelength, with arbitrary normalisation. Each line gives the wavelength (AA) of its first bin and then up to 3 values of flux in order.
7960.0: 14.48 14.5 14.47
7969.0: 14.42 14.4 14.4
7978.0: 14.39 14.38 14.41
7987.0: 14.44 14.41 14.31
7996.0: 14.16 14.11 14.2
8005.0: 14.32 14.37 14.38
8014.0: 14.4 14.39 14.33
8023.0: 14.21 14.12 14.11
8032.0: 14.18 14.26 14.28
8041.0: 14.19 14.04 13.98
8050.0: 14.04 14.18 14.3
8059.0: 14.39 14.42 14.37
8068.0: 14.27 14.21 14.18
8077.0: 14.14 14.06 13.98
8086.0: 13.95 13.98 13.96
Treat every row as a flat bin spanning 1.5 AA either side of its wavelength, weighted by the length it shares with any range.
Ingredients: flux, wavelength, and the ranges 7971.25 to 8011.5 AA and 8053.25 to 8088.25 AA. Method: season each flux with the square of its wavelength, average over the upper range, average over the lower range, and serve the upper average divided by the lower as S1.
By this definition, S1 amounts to 1.0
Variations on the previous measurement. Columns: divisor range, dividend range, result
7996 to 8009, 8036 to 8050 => 1.00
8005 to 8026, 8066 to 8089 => 1.00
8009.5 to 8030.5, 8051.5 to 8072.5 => 1.01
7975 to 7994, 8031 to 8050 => 1.00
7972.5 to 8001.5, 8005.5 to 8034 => 1.00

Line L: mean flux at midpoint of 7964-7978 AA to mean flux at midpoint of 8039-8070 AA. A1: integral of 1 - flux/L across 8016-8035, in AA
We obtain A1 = 0.1 AA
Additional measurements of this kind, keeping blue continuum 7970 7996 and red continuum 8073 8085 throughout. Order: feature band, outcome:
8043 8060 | 0.02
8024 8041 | 0.04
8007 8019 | -0.08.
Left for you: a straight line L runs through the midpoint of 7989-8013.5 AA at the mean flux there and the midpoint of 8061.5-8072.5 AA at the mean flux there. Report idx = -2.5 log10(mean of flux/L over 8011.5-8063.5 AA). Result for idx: 0.01 mag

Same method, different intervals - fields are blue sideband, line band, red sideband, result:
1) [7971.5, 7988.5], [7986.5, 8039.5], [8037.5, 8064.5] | 0.00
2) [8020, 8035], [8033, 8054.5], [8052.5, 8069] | 0.01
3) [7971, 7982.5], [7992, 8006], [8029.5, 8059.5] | 0.01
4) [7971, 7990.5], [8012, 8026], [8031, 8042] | 0.00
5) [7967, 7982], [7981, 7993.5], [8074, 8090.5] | 0.00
